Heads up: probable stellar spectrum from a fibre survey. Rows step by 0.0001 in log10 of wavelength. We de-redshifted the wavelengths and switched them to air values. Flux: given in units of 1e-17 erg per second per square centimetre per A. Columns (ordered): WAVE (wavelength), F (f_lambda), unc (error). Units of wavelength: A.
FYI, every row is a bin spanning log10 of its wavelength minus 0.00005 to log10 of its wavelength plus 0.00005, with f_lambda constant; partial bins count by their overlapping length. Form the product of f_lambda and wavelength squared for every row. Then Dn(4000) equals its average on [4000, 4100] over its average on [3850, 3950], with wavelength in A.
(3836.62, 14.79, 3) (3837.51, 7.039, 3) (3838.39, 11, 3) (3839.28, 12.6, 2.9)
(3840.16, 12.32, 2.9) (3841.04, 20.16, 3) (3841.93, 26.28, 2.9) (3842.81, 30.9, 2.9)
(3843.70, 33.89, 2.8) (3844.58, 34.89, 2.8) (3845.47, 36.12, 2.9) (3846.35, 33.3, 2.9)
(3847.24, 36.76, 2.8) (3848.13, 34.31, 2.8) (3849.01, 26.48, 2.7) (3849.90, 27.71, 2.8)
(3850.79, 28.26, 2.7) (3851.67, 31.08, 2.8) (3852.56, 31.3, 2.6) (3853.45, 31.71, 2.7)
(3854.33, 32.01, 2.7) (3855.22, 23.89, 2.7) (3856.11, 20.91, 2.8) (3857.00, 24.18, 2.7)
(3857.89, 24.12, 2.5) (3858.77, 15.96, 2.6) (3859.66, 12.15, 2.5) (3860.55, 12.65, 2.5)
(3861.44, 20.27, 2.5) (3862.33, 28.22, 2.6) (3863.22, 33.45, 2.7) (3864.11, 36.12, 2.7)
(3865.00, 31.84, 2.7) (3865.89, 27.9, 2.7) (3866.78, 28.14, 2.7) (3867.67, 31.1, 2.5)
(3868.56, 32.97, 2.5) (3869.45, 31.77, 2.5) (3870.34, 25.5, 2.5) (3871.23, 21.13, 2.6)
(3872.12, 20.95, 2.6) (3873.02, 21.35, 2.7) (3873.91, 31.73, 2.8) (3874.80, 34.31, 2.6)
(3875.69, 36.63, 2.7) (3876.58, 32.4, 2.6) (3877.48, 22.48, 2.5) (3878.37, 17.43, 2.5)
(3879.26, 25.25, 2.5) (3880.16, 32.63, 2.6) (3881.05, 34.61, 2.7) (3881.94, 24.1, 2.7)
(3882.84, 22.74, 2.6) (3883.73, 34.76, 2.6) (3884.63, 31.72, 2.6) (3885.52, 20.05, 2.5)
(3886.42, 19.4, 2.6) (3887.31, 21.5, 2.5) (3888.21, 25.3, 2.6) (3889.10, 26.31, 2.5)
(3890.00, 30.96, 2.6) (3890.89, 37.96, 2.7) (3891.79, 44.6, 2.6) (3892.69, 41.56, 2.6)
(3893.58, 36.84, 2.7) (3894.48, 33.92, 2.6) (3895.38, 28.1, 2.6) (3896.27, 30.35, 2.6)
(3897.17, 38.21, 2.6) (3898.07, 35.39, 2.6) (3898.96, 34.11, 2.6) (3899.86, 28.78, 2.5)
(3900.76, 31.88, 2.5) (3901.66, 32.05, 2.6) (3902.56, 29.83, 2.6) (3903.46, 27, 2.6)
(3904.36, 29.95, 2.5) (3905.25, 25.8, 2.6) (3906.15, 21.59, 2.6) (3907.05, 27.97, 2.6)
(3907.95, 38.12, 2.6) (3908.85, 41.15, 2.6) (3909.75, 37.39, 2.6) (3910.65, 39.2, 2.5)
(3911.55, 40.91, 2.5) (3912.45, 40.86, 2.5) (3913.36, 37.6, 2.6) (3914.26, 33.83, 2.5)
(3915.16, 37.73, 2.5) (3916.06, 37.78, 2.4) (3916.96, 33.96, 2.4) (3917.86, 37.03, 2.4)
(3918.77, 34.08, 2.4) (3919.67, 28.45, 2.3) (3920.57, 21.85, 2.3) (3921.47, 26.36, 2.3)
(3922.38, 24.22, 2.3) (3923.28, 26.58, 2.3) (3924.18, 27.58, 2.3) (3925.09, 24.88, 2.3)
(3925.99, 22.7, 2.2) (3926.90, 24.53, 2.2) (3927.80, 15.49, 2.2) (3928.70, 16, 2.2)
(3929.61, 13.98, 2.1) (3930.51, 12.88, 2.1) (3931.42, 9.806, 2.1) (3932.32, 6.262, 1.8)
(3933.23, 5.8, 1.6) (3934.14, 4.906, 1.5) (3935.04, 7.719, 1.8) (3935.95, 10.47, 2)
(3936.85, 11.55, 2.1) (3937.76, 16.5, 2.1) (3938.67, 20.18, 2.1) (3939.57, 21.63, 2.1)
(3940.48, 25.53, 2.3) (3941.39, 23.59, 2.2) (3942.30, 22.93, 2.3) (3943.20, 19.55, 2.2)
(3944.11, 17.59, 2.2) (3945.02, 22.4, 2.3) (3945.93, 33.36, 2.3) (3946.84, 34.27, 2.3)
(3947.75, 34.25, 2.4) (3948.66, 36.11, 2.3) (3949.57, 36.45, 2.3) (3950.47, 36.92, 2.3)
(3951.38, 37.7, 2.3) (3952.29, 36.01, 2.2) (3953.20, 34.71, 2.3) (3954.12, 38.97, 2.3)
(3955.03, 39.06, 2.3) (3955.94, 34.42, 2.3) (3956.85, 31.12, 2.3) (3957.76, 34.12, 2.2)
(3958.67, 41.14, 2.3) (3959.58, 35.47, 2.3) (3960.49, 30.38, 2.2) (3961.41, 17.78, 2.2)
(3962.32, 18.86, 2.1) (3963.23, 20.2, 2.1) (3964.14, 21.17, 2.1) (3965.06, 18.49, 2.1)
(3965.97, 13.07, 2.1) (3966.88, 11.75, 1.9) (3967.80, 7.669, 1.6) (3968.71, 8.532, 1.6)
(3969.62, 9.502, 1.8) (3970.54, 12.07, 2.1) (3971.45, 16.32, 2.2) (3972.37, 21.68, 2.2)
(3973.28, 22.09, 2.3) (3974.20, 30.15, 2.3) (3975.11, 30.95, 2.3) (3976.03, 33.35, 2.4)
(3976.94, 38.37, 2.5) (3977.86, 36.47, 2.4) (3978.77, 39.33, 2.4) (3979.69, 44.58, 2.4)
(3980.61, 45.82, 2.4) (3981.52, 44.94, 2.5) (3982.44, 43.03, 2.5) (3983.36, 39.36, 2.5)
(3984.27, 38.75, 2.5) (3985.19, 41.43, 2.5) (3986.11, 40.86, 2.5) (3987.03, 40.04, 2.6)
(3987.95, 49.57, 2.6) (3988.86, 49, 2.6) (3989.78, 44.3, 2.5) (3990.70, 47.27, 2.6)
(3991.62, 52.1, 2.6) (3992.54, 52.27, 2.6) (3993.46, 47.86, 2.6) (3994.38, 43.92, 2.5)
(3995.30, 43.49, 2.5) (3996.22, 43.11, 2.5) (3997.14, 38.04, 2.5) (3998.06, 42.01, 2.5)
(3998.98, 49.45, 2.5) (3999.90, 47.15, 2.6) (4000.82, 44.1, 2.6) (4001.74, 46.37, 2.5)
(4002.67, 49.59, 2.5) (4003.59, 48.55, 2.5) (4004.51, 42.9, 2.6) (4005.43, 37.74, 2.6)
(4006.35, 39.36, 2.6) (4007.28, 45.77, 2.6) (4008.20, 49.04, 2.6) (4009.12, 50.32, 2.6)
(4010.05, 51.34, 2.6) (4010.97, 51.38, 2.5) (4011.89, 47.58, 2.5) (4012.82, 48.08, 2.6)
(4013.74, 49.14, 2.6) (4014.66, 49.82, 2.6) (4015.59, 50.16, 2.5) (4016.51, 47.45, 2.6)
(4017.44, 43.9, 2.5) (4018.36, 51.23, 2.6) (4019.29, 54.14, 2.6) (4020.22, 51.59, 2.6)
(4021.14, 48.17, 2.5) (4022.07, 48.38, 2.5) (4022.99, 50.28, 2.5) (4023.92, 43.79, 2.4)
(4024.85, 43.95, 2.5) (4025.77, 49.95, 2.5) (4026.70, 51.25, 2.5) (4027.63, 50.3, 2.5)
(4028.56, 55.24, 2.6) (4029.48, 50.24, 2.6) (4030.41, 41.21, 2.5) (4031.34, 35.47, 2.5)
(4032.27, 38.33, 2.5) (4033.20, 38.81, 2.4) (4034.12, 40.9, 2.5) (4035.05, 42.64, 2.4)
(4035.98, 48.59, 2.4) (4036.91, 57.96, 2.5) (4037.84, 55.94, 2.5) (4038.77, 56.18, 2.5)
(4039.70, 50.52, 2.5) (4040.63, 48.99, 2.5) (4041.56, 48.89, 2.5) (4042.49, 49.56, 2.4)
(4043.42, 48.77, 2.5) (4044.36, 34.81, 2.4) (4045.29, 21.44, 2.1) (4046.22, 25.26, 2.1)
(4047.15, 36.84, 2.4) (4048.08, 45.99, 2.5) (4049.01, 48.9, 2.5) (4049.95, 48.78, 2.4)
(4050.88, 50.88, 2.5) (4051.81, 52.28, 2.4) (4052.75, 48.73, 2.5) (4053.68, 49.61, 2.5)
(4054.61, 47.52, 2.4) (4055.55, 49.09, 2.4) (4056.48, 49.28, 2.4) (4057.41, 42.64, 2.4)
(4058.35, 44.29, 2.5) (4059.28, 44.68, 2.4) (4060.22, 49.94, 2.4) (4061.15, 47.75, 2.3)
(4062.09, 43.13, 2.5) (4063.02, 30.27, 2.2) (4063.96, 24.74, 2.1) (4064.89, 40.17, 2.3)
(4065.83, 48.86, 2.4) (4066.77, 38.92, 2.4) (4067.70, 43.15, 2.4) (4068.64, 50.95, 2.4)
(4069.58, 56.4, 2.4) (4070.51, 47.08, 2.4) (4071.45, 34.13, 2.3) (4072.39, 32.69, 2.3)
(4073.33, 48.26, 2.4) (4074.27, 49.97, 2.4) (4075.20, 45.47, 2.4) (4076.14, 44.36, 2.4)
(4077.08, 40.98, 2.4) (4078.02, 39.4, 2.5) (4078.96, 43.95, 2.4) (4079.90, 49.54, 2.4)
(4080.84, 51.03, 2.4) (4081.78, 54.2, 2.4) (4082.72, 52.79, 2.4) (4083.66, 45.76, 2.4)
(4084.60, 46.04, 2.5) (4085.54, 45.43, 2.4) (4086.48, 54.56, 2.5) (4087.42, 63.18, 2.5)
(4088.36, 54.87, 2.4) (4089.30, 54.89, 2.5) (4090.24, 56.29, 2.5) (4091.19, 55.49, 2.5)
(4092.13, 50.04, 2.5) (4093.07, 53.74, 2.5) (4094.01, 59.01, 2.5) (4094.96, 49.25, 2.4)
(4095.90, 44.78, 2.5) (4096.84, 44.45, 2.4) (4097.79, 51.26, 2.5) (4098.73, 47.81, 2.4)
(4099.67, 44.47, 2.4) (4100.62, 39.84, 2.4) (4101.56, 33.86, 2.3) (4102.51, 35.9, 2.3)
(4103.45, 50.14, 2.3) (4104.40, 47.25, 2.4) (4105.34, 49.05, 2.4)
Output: 1.86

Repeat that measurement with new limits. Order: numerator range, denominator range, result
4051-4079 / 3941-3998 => 1.42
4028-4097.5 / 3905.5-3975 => 1.95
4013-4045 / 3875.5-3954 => 1.82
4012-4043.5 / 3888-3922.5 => 1.55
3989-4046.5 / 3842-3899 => 1.73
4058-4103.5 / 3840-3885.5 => 1.87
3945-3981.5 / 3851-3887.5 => 1.14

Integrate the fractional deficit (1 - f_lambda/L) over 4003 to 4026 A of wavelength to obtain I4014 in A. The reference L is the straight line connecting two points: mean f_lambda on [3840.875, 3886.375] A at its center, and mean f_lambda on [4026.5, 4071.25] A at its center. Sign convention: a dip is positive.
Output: -3.19 A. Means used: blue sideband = 27.8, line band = 47.8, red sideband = 45.2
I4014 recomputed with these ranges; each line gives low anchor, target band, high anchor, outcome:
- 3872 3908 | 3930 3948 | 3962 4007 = 8.3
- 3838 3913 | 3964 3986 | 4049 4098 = 5.9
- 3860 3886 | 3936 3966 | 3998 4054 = 7.8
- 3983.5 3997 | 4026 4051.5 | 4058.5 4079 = -0.9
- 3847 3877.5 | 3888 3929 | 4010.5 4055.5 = 1.3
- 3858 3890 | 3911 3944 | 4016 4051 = 9.8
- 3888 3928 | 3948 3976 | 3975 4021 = 9.4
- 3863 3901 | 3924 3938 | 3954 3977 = 6.5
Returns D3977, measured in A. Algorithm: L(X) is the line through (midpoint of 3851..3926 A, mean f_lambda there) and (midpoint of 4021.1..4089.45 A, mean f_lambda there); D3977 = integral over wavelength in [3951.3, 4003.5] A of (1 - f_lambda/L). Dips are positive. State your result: 4.9 A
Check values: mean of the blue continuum 29.6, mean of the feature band 35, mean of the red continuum 46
